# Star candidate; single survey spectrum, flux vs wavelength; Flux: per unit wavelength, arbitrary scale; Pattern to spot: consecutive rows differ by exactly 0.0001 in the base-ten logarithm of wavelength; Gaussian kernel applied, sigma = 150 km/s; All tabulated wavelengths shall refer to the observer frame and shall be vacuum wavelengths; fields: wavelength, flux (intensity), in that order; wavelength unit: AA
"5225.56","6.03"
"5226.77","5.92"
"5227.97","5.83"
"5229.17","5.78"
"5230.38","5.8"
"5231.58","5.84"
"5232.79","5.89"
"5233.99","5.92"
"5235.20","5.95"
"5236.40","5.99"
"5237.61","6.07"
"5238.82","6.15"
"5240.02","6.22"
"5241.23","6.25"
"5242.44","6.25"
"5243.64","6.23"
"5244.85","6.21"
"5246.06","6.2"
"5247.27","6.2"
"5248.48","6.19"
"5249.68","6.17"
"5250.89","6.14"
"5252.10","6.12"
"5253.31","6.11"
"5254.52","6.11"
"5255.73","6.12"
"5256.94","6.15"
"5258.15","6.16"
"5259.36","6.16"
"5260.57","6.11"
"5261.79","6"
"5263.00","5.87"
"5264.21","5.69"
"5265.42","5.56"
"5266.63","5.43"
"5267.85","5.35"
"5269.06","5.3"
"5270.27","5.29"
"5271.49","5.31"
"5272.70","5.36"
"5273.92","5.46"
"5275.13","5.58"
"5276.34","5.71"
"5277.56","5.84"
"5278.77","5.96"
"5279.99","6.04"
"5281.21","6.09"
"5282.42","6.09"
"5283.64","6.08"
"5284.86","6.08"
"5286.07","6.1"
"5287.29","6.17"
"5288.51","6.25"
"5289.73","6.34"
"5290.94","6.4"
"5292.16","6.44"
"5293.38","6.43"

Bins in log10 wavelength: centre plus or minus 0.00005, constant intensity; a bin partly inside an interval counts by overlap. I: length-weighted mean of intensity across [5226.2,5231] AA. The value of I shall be 5.84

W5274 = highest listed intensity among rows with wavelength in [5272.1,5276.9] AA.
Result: 5.71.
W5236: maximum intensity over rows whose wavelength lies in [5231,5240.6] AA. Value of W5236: 6.22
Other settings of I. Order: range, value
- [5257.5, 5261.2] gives 6.13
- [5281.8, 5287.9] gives 6.11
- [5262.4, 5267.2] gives 5.65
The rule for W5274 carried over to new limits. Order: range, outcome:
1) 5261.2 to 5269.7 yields 6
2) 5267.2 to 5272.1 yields 5.35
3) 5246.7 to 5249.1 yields 6.2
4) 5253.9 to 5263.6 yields 6.16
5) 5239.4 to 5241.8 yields 6.25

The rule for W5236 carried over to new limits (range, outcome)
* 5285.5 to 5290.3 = 6.34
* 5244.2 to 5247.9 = 6.21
